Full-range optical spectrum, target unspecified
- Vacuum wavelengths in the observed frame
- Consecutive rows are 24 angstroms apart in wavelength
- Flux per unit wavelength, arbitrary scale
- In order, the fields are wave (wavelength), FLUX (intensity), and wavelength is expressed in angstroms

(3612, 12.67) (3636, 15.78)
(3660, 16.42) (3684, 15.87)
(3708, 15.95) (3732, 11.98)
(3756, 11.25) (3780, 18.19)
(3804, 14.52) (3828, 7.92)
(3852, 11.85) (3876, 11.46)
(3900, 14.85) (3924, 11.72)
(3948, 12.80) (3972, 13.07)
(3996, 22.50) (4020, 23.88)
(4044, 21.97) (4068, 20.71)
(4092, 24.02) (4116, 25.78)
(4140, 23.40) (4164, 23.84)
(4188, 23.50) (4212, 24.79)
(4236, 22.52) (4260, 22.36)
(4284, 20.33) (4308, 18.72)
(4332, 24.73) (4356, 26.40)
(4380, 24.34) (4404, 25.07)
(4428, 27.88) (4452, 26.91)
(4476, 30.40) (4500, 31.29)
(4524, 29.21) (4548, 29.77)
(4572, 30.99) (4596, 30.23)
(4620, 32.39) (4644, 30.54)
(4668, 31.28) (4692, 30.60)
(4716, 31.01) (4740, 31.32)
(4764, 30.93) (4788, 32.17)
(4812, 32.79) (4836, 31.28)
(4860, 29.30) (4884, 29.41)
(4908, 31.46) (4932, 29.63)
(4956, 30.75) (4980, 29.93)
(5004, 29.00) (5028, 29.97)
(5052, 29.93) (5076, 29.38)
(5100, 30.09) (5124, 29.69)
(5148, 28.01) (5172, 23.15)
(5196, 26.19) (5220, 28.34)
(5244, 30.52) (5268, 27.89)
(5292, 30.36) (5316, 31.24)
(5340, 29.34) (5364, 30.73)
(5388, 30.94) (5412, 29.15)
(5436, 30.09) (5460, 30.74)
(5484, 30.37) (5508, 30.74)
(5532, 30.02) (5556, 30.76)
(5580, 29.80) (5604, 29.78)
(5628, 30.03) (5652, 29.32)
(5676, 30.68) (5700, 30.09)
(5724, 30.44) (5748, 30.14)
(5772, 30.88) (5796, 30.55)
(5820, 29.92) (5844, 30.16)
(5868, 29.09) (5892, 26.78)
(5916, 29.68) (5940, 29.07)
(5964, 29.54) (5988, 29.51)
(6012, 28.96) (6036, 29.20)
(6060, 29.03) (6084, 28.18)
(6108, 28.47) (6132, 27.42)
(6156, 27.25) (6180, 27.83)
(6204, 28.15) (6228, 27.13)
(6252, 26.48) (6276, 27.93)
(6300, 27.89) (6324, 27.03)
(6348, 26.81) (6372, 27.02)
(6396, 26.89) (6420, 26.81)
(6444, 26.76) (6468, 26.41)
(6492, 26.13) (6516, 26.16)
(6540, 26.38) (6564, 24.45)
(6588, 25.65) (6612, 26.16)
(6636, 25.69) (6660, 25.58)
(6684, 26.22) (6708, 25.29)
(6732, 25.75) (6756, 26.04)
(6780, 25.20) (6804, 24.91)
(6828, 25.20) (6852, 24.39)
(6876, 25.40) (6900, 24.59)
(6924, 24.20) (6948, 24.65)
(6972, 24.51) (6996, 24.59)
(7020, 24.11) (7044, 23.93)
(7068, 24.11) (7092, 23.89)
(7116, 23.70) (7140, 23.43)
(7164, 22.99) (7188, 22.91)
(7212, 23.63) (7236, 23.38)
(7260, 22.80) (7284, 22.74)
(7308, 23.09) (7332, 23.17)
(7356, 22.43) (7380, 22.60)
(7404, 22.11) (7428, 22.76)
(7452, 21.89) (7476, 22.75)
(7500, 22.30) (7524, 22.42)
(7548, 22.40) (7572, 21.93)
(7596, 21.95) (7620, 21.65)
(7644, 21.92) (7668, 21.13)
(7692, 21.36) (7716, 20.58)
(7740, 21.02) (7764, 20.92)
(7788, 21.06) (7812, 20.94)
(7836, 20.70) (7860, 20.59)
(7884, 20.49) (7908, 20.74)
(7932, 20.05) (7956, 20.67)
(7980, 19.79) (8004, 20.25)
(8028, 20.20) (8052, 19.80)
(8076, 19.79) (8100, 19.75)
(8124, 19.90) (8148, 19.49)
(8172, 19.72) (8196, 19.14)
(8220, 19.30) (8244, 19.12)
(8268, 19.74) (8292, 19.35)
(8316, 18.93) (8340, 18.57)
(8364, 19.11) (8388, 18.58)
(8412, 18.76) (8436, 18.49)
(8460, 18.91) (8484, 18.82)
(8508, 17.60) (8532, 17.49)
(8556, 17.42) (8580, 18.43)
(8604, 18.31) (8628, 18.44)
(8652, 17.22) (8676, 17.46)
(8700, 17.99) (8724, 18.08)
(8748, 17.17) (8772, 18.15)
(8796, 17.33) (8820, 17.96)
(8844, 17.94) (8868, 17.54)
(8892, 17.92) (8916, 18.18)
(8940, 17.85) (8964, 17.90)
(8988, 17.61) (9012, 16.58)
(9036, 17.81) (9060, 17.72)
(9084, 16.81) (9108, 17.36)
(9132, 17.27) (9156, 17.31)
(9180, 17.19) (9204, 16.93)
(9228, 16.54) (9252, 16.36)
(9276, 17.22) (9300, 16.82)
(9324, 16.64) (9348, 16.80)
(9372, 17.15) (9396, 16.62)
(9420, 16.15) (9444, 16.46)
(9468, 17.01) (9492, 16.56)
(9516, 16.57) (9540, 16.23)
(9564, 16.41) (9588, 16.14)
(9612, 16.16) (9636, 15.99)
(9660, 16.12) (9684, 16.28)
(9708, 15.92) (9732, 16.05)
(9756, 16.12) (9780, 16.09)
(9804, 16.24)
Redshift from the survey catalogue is 0.000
